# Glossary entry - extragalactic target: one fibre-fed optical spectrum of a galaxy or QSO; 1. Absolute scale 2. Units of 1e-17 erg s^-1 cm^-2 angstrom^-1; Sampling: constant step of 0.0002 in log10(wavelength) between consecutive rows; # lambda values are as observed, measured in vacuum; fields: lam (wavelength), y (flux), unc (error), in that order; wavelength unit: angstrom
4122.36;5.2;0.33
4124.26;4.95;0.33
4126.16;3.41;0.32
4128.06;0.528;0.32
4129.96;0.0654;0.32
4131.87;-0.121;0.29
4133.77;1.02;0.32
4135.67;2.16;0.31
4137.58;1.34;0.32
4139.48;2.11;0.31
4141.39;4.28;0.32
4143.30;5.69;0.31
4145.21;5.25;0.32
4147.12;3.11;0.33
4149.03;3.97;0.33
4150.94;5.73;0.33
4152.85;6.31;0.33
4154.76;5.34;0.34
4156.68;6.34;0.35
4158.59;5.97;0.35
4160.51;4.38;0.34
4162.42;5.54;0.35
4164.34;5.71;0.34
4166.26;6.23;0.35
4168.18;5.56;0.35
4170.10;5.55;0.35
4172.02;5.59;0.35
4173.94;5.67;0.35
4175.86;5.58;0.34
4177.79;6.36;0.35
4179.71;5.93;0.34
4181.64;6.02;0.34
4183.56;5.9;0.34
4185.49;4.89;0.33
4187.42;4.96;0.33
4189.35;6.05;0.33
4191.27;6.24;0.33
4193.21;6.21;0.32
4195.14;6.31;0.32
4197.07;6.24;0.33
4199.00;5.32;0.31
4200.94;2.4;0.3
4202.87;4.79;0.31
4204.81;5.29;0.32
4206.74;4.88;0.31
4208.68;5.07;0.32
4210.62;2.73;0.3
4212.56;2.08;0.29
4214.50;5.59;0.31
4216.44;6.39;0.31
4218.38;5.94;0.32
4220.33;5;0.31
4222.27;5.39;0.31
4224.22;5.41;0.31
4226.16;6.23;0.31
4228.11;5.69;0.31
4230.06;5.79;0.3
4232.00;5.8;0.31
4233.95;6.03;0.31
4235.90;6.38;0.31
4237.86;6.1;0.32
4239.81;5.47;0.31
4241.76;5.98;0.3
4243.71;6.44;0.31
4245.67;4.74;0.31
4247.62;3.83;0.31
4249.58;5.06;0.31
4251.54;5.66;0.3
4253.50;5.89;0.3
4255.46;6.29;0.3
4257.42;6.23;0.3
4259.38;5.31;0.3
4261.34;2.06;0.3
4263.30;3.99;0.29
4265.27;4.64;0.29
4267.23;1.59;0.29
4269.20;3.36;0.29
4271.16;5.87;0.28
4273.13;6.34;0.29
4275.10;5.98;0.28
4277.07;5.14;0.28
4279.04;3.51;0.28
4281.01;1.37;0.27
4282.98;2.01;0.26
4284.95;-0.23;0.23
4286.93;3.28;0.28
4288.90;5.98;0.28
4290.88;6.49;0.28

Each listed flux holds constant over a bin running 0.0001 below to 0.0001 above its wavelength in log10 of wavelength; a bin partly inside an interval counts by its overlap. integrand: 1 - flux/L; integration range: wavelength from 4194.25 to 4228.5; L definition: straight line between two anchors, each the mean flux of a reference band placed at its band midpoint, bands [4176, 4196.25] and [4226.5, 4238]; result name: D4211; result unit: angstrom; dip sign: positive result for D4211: 5.2 angstrom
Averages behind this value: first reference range 5.88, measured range 5.03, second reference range 5.97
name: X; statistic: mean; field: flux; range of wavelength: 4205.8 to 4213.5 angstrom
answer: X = 3.69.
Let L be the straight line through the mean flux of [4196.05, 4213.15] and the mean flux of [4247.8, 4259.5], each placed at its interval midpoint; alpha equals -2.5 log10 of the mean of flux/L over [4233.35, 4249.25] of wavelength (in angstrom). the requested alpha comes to -0.06 mag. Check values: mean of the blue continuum 4.37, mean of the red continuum 5.64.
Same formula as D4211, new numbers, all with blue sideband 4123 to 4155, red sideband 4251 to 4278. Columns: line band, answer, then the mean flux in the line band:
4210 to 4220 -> -1.0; 4.64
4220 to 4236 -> -4.9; 5.74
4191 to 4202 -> -4.0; 5.4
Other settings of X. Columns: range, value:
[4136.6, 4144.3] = 3.36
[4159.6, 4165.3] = 5.22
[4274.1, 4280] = 4.88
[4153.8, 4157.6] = 5.83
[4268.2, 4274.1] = 5.18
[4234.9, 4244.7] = 6.07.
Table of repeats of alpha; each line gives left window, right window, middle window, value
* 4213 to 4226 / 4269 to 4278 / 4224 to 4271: 0.07 mag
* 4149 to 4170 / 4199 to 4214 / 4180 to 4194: -0.22 mag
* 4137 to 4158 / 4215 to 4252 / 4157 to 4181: -0.17 mag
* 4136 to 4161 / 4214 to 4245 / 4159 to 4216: -0.03 mag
